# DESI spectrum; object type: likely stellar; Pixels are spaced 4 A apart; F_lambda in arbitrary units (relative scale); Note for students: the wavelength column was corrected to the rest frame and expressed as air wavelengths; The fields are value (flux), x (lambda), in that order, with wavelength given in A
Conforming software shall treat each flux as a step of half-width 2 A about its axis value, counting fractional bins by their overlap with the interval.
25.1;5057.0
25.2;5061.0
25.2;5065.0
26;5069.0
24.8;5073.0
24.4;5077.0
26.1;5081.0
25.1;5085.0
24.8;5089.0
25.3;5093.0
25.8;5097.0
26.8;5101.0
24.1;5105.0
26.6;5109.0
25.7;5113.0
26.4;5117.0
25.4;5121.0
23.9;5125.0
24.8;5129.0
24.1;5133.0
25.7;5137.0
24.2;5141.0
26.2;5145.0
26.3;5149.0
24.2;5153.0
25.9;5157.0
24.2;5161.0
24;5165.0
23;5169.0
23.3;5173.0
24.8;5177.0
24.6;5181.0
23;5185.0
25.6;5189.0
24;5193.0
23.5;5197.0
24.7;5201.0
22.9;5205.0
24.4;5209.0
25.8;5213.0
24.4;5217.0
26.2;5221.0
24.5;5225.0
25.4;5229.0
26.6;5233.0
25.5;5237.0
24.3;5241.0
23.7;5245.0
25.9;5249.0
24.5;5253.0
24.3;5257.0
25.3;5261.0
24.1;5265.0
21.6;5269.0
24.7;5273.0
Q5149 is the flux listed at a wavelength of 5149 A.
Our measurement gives 26.3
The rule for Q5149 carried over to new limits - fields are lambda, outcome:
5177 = 24.8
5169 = 23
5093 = 25.3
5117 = 26.4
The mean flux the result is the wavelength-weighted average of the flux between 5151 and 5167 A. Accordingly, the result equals 24.6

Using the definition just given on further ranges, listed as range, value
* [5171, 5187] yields 23.9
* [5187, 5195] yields 24.8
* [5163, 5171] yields 23.5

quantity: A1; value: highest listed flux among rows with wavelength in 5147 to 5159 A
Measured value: 26.3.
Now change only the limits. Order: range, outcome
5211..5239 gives 26.6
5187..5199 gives 25.6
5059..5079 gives 26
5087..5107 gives 26.8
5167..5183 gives 24.8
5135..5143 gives 25.7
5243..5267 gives 25.9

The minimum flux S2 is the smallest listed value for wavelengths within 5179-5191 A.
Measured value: 23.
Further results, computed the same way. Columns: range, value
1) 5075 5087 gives 24.4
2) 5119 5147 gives 23.9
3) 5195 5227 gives 22.9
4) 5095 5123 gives 24.1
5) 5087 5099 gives 24.8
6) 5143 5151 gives 26.2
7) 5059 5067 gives 25.2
